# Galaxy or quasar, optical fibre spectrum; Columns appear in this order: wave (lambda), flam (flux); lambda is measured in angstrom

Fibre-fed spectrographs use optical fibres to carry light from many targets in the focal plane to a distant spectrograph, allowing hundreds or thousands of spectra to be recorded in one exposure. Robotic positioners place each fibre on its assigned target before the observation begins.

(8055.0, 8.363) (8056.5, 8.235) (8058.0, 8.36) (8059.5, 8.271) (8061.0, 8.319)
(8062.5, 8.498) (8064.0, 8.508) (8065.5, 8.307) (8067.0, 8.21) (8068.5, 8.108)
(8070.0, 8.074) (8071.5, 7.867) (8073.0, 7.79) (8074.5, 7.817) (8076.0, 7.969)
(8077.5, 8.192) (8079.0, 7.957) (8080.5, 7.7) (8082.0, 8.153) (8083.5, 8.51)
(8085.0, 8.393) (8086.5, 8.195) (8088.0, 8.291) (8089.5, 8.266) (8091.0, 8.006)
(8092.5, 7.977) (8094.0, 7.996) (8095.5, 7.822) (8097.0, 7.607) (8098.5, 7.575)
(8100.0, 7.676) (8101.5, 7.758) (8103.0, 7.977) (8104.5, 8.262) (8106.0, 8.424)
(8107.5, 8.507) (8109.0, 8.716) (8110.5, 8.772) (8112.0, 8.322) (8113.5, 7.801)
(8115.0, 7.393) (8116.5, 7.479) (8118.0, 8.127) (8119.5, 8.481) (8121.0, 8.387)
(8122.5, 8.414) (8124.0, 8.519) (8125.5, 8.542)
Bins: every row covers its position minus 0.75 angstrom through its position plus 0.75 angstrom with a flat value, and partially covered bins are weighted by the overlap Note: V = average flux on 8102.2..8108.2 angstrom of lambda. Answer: 8.29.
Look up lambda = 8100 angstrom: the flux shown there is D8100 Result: 7.676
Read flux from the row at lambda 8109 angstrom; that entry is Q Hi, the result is 8.716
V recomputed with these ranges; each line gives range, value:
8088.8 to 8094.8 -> 8.06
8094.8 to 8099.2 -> 7.67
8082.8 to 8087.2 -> 8.37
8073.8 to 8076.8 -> 7.9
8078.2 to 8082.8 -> 7.95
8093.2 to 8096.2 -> 7.91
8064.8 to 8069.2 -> 8.21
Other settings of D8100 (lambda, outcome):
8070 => 8.074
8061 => 8.319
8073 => 7.79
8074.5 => 7.817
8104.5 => 8.262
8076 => 7.969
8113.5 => 7.801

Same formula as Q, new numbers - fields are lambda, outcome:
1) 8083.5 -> 8.51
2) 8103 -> 7.977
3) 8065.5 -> 8.307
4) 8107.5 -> 8.507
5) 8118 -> 8.127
